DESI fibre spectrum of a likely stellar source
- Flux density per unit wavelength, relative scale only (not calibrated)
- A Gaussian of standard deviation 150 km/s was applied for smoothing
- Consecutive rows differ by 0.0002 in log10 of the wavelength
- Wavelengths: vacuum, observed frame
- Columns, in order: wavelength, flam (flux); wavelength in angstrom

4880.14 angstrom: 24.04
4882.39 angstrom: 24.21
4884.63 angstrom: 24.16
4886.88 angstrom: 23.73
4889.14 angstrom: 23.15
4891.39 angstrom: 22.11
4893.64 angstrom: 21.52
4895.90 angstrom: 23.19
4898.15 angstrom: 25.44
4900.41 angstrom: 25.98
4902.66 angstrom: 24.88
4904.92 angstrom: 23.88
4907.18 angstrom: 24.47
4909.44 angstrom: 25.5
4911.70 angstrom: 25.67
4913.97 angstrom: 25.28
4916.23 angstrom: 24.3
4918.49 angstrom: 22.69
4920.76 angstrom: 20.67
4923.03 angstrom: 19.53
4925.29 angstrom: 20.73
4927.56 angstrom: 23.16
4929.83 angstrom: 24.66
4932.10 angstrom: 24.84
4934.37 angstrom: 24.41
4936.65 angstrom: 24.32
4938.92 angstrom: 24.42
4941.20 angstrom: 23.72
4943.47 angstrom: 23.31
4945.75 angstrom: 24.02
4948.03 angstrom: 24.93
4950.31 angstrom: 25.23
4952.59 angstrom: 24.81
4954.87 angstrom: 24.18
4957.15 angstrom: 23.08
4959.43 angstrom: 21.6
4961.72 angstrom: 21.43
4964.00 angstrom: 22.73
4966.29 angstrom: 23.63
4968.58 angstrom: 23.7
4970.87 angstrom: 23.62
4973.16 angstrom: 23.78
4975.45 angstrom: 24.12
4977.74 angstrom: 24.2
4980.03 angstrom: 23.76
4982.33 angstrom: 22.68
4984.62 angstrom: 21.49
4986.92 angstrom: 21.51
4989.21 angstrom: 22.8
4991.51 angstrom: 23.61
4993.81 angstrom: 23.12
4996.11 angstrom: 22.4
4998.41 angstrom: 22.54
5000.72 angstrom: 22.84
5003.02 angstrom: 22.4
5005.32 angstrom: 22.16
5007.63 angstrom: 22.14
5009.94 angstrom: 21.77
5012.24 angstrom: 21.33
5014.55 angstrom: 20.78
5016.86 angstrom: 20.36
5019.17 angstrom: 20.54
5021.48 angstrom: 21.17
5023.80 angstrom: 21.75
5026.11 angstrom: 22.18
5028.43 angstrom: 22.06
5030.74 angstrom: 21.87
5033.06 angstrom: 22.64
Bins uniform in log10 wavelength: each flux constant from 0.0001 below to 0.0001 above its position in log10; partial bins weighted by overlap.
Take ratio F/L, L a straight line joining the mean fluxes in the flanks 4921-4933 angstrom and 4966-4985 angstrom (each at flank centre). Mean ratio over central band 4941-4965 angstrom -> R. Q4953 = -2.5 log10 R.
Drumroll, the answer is -0.03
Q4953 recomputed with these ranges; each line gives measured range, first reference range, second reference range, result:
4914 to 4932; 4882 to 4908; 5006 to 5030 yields 0.03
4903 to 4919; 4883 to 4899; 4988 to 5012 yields -0.07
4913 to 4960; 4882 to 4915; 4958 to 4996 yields 0.00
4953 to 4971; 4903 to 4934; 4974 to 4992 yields 0.01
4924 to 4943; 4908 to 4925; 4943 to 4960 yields -0.01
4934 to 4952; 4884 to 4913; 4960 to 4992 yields -0.04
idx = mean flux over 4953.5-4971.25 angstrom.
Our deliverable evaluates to 23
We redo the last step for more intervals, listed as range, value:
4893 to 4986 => 23.7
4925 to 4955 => 24.1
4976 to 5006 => 22.8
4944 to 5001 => 23.3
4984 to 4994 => 22.5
